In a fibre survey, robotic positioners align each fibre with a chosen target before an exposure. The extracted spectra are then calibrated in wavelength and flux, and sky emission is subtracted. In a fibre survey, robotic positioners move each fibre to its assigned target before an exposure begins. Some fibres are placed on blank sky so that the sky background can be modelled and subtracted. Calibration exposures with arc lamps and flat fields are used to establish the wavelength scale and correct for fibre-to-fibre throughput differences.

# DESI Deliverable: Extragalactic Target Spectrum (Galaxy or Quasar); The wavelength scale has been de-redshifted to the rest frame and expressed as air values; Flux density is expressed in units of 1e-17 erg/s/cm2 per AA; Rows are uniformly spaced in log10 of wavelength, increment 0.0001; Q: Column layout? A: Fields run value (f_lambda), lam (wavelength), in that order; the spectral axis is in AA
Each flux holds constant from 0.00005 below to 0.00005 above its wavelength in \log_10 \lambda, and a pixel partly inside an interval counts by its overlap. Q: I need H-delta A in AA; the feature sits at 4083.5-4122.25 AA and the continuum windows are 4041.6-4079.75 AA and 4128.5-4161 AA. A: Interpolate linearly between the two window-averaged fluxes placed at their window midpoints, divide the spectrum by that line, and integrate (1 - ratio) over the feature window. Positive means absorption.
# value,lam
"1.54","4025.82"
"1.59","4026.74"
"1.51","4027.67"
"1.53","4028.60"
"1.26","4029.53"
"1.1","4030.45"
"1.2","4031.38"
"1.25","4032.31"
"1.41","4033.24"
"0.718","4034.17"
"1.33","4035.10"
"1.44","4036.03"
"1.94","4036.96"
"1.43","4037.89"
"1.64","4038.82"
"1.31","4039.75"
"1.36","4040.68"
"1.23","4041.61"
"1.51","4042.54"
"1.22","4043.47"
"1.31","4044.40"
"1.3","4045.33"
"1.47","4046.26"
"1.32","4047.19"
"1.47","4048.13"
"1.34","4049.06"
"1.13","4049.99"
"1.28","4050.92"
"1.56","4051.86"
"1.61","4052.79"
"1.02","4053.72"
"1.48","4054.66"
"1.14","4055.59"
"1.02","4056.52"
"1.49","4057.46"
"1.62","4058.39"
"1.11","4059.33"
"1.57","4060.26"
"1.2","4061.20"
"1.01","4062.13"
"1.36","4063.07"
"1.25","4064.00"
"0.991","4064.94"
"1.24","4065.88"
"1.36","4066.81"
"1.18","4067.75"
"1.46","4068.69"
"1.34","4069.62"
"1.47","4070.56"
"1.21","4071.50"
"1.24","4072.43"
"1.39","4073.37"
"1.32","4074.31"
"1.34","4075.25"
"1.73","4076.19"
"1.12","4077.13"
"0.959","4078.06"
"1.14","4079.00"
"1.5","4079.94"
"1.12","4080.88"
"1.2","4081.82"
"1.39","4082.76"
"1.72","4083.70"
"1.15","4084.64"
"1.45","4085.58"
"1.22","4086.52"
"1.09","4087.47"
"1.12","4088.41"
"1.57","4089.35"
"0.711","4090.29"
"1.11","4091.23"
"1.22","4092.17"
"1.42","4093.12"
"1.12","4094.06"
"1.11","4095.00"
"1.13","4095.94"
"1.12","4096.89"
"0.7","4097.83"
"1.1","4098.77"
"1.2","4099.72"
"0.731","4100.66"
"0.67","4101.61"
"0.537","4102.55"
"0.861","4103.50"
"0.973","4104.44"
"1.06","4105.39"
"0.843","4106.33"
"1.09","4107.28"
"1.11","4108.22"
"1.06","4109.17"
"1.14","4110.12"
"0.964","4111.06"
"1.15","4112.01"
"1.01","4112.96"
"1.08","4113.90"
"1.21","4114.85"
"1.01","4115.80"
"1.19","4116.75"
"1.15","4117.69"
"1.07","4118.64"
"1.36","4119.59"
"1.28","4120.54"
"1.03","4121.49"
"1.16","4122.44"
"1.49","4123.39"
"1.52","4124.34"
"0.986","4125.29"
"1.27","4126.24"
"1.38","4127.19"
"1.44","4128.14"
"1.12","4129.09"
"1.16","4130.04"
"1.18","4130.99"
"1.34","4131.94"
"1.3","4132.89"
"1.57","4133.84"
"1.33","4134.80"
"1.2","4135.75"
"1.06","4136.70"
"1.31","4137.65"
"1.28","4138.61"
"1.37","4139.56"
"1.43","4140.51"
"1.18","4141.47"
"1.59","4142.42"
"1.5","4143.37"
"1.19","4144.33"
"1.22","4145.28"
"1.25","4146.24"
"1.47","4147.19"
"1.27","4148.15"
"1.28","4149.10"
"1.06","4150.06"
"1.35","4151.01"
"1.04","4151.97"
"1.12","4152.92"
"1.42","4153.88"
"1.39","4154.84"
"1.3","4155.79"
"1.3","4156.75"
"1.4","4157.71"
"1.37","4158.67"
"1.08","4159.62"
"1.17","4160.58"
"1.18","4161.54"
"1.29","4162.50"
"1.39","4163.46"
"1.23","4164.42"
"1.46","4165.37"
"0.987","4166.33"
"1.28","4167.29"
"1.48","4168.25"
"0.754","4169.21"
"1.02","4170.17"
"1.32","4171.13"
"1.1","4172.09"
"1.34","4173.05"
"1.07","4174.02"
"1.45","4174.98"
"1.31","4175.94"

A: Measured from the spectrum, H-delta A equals 6.16 AA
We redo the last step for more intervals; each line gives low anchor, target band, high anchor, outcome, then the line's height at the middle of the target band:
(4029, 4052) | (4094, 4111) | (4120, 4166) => 4.35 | 1.31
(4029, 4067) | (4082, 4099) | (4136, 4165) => 1.44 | 1.3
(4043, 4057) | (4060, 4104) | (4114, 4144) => 3.50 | 1.29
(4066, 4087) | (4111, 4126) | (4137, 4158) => 1.55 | 1.31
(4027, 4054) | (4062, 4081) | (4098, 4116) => -1.59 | 1.18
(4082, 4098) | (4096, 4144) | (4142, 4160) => 3.63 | 1.25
